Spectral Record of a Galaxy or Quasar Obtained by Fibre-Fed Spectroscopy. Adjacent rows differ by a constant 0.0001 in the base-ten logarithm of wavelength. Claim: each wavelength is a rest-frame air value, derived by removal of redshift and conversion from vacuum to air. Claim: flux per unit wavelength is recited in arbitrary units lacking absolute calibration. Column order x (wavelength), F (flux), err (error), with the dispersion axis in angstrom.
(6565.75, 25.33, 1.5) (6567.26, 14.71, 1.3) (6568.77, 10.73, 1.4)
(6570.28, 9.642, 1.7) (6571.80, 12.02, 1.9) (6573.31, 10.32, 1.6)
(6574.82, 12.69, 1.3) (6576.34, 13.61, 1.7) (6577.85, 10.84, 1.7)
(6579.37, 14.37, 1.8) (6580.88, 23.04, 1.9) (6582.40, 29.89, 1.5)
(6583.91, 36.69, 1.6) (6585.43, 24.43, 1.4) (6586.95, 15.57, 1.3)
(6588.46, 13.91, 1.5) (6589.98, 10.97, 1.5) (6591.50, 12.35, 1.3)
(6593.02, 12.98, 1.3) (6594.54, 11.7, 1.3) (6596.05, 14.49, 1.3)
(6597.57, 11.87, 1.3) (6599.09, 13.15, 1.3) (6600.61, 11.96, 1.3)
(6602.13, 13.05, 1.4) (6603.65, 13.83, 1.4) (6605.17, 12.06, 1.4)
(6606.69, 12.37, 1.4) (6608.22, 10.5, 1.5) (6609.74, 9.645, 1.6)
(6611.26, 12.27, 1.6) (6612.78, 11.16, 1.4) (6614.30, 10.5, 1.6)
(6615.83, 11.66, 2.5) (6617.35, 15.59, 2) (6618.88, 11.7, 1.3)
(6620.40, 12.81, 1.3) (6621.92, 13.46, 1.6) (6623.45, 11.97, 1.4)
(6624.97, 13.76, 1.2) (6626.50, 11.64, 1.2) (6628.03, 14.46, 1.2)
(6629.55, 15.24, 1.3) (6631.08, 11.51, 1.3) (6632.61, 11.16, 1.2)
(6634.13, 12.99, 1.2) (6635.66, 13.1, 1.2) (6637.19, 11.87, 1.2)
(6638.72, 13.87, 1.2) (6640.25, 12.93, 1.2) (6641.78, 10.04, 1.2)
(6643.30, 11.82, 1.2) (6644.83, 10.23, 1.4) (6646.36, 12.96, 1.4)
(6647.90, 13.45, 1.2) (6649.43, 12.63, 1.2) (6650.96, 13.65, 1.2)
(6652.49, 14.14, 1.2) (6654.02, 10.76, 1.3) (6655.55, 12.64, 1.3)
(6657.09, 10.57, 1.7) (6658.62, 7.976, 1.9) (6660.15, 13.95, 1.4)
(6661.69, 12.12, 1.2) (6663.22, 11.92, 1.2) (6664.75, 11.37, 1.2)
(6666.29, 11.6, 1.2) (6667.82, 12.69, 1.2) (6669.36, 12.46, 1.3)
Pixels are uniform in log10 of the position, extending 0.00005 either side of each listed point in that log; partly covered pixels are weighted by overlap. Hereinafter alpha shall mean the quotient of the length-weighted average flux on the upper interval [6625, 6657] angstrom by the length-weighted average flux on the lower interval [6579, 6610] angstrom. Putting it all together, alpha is 0.8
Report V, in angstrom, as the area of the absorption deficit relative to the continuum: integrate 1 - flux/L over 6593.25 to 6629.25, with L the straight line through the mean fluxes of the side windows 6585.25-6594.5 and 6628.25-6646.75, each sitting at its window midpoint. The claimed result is 2.4 angstrom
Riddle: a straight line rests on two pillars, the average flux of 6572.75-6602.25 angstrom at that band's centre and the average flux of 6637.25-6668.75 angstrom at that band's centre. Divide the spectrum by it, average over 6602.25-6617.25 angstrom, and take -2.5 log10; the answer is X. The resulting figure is 0.24 mag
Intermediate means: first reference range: 16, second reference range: 12.1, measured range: 11.8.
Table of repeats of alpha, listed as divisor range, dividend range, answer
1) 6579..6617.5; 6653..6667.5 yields 0.77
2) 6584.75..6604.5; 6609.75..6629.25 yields 0.91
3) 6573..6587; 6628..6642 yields 0.65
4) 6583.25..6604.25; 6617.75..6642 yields 0.83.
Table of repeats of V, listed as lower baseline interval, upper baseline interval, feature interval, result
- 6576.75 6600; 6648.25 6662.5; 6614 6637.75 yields 2.5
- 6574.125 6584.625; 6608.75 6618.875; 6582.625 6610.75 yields 2.4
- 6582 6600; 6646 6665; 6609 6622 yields 2.7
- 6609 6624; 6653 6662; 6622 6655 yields -2.5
